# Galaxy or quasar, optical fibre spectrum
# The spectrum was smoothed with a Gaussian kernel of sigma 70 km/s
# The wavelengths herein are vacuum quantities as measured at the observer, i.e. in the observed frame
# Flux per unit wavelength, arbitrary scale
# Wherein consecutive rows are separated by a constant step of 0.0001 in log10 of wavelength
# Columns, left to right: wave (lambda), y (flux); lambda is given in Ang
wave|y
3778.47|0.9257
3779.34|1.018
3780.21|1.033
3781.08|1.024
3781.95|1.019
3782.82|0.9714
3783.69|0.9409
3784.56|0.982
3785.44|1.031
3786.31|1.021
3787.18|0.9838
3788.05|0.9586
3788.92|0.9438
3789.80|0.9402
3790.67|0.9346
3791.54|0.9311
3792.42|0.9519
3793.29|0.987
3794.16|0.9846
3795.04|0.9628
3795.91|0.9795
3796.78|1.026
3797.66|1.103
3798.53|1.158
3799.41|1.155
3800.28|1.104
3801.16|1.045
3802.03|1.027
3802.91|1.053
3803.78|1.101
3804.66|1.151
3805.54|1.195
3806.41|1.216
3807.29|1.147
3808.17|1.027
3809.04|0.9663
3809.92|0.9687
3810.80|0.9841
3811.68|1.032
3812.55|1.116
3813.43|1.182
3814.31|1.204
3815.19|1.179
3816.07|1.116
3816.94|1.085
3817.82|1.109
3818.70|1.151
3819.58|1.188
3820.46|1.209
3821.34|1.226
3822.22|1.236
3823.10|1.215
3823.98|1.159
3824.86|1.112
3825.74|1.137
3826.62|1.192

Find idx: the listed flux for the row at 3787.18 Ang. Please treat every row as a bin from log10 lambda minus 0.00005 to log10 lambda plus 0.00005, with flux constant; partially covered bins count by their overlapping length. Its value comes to 0.9838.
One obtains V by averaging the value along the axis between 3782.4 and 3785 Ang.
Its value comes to 0.964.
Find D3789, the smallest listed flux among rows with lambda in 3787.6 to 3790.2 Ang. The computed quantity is 0.9402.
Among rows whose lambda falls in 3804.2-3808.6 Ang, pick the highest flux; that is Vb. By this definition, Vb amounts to 1.216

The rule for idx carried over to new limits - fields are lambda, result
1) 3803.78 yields 1.101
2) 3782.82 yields 0.9714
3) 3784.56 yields 0.982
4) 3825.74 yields 1.137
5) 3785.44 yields 1.031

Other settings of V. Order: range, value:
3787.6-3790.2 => 0.947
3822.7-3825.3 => 1.16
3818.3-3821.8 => 1.19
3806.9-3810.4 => 1.02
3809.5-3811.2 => 0.975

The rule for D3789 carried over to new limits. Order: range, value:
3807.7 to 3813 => 0.9663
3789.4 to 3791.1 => 0.9346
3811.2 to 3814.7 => 1.032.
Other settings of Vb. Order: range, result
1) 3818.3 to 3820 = 1.188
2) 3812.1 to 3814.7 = 1.204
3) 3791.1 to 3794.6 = 0.987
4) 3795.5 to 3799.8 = 1.158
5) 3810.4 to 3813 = 1.116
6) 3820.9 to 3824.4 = 1.236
